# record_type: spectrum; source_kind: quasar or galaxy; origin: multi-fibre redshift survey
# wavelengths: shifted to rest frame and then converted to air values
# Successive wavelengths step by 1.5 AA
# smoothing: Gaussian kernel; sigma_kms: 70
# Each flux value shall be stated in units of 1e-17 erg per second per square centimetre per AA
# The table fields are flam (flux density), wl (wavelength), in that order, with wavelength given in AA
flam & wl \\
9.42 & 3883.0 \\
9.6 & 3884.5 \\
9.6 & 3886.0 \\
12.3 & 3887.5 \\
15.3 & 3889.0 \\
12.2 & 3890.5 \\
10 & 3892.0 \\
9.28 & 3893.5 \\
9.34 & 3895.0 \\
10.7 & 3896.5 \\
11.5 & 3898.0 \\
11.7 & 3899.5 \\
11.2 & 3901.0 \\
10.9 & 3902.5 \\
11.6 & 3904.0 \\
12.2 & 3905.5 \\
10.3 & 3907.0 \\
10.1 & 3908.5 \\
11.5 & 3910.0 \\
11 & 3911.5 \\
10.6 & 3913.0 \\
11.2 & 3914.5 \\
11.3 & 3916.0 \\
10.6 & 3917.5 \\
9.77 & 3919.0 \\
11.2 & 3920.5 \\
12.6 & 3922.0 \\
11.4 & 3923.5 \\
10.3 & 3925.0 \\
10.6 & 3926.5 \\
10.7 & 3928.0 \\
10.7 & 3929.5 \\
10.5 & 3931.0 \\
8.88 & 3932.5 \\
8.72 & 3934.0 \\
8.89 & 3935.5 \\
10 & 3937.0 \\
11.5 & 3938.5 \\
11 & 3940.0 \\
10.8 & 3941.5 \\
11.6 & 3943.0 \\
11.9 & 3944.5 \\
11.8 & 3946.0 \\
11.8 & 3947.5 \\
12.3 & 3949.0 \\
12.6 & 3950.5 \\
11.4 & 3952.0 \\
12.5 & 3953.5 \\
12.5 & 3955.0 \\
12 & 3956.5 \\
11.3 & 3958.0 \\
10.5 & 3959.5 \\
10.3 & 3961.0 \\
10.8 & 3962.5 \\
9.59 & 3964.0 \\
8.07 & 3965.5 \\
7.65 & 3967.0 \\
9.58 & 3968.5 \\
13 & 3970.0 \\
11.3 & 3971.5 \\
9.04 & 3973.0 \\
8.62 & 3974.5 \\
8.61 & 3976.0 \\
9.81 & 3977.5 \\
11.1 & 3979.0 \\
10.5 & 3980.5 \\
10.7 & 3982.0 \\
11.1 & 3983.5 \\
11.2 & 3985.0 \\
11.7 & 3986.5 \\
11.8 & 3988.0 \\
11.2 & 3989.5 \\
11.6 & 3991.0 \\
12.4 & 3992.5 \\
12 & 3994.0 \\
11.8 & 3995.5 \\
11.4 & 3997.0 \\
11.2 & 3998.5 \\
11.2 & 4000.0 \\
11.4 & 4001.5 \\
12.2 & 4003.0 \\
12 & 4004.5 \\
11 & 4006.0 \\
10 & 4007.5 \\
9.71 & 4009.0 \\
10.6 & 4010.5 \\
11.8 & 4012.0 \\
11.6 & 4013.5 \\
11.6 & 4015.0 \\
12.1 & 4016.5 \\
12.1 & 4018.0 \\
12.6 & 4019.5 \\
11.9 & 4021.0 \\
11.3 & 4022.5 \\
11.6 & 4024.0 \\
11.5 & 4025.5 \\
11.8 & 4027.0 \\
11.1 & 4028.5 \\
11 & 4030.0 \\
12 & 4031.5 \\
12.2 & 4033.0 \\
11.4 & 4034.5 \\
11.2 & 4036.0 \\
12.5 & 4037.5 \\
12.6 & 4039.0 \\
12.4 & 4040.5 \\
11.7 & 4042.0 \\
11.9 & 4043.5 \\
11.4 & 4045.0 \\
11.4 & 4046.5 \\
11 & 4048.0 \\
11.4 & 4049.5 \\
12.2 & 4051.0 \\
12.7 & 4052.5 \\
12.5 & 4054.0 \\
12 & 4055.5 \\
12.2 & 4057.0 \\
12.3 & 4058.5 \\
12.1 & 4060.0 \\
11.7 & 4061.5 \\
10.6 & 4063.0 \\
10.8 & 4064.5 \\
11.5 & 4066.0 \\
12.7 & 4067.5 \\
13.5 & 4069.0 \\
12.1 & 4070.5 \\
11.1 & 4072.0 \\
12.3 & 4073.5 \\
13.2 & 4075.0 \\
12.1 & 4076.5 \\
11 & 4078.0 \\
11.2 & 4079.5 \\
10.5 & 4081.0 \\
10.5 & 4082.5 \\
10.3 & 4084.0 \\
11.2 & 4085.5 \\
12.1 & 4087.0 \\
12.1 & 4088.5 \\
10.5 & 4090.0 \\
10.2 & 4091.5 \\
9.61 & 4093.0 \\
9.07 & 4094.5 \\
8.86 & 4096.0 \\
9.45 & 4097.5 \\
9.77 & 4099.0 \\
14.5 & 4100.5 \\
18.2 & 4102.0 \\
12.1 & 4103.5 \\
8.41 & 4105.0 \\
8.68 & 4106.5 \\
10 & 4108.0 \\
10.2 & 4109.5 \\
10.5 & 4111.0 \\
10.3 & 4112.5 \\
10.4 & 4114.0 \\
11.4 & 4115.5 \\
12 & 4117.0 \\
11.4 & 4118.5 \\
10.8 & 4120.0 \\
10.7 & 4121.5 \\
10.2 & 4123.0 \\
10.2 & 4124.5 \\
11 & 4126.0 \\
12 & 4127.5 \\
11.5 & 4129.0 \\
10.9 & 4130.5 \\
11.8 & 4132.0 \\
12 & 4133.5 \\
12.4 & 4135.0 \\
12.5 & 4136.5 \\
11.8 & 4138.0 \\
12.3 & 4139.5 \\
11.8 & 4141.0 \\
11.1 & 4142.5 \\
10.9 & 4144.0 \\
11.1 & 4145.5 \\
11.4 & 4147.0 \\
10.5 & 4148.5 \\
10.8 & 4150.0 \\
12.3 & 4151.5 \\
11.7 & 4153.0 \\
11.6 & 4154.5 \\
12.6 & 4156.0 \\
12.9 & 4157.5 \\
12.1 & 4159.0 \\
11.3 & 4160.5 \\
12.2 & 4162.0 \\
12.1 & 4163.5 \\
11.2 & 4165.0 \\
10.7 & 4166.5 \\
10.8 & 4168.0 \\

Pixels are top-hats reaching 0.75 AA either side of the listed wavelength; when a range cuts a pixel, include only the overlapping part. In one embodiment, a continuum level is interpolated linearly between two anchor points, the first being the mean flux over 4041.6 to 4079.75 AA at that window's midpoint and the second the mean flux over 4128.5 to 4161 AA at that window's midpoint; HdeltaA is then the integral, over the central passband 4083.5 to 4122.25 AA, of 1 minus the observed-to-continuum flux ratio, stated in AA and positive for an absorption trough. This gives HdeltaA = 3.0 AA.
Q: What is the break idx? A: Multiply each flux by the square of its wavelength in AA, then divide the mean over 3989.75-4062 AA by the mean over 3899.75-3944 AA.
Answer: 1.1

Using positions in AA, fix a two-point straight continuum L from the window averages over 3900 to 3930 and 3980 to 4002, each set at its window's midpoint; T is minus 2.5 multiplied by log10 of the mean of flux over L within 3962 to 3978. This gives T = 0.175 mag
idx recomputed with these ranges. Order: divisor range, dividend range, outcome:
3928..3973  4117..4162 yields 1.17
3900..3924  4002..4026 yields 1.09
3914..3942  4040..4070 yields 1.20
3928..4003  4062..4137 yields 1.10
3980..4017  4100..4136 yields 1.06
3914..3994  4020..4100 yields 1.12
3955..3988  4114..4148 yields 1.19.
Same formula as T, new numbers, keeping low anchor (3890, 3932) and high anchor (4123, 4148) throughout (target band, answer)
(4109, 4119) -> 0.05 mag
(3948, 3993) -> 0.02 mag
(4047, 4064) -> -0.06 mag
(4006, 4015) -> 0.03 mag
